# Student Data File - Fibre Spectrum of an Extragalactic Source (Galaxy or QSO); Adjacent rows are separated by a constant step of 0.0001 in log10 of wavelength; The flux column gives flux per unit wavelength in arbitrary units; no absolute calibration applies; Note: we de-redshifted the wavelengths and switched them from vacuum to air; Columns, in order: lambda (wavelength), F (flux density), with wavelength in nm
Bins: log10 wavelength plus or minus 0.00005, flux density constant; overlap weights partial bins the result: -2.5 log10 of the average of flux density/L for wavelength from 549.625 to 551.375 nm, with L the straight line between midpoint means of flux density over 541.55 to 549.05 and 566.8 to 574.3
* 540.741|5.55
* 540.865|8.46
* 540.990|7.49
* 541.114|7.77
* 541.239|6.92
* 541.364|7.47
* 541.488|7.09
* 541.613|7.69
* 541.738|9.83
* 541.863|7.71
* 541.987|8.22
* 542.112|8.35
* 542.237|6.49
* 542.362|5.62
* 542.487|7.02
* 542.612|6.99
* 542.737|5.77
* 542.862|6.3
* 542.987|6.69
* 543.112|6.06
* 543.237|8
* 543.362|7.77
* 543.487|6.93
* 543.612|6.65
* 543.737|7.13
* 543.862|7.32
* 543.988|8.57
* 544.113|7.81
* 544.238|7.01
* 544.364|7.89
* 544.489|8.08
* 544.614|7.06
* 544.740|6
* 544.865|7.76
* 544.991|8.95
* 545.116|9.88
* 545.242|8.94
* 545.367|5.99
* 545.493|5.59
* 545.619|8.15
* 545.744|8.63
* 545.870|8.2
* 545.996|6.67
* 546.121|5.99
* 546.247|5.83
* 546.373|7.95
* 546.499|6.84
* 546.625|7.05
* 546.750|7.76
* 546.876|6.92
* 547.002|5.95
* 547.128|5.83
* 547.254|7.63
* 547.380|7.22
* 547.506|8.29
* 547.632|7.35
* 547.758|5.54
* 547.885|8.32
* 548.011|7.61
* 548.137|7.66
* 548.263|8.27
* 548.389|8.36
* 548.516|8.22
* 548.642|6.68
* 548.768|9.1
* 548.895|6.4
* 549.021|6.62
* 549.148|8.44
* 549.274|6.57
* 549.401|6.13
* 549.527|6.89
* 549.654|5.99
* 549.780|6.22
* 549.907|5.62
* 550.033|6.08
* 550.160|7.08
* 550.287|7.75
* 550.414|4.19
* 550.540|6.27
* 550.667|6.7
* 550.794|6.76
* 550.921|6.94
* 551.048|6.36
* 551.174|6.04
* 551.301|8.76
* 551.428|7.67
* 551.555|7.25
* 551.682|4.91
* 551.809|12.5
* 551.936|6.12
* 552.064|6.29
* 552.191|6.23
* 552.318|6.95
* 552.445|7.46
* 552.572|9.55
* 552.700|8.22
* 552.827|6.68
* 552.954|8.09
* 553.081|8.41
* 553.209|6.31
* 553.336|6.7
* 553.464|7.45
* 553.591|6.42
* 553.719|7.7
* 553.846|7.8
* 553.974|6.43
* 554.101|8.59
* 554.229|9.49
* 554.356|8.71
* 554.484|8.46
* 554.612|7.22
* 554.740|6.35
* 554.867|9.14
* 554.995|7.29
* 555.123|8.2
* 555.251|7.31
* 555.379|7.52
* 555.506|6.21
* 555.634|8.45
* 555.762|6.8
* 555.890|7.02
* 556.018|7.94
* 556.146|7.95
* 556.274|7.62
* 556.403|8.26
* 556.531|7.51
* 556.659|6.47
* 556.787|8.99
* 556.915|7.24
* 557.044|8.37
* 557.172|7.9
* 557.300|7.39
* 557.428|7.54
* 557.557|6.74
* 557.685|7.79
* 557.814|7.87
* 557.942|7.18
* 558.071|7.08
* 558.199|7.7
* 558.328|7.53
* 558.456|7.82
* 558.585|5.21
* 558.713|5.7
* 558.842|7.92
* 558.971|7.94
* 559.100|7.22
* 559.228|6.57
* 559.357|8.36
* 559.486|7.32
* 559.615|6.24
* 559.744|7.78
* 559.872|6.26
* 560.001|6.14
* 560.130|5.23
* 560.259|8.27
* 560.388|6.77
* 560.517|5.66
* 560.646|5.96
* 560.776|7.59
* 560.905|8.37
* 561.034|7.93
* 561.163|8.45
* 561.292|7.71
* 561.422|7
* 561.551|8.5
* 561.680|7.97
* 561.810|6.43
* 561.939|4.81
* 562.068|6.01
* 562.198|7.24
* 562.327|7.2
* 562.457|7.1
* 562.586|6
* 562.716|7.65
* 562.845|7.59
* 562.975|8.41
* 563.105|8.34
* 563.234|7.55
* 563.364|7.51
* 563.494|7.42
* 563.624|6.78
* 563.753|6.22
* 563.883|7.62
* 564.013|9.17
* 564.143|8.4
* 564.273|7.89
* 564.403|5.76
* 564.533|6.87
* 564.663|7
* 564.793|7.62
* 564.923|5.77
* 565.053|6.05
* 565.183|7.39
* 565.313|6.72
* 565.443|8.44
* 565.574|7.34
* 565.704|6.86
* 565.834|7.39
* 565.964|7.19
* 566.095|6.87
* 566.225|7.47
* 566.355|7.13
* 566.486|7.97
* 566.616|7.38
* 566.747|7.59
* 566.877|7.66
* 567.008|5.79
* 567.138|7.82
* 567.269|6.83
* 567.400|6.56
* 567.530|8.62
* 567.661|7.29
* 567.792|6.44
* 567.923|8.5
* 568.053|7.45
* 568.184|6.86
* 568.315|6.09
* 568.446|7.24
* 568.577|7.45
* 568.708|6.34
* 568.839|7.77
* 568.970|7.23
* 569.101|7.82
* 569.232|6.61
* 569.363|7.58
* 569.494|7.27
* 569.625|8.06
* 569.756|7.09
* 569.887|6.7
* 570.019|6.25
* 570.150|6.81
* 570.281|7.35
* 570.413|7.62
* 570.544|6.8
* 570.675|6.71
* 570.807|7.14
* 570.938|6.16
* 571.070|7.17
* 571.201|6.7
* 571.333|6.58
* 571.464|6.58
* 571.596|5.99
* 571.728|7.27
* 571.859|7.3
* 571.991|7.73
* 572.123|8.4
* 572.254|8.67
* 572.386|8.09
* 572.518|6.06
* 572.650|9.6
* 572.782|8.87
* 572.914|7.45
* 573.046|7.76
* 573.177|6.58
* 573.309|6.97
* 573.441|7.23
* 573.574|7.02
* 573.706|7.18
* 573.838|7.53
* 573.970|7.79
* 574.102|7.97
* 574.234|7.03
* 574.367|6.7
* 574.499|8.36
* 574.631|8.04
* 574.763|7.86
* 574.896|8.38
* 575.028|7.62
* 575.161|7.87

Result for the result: 0.13 mag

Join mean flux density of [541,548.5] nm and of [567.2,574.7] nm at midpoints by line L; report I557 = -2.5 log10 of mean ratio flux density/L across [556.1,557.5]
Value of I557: -0.060 mag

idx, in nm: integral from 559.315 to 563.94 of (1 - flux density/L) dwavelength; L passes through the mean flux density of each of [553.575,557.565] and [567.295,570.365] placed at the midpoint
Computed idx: 0.19 nm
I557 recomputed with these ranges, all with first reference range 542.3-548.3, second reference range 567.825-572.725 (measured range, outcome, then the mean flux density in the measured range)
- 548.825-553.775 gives 0.04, 6.99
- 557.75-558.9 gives 0.02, 7.11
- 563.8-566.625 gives -0.01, 7.28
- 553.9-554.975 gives -0.11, 8.02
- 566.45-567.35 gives -0.01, 7.26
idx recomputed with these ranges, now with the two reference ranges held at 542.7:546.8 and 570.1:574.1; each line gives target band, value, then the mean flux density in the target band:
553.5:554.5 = -0.08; 7.92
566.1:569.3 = 0.03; 7.24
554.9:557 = -0.08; 7.58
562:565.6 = 0.03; 7.25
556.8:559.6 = -0.02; 7.36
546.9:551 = 0.20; 6.95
